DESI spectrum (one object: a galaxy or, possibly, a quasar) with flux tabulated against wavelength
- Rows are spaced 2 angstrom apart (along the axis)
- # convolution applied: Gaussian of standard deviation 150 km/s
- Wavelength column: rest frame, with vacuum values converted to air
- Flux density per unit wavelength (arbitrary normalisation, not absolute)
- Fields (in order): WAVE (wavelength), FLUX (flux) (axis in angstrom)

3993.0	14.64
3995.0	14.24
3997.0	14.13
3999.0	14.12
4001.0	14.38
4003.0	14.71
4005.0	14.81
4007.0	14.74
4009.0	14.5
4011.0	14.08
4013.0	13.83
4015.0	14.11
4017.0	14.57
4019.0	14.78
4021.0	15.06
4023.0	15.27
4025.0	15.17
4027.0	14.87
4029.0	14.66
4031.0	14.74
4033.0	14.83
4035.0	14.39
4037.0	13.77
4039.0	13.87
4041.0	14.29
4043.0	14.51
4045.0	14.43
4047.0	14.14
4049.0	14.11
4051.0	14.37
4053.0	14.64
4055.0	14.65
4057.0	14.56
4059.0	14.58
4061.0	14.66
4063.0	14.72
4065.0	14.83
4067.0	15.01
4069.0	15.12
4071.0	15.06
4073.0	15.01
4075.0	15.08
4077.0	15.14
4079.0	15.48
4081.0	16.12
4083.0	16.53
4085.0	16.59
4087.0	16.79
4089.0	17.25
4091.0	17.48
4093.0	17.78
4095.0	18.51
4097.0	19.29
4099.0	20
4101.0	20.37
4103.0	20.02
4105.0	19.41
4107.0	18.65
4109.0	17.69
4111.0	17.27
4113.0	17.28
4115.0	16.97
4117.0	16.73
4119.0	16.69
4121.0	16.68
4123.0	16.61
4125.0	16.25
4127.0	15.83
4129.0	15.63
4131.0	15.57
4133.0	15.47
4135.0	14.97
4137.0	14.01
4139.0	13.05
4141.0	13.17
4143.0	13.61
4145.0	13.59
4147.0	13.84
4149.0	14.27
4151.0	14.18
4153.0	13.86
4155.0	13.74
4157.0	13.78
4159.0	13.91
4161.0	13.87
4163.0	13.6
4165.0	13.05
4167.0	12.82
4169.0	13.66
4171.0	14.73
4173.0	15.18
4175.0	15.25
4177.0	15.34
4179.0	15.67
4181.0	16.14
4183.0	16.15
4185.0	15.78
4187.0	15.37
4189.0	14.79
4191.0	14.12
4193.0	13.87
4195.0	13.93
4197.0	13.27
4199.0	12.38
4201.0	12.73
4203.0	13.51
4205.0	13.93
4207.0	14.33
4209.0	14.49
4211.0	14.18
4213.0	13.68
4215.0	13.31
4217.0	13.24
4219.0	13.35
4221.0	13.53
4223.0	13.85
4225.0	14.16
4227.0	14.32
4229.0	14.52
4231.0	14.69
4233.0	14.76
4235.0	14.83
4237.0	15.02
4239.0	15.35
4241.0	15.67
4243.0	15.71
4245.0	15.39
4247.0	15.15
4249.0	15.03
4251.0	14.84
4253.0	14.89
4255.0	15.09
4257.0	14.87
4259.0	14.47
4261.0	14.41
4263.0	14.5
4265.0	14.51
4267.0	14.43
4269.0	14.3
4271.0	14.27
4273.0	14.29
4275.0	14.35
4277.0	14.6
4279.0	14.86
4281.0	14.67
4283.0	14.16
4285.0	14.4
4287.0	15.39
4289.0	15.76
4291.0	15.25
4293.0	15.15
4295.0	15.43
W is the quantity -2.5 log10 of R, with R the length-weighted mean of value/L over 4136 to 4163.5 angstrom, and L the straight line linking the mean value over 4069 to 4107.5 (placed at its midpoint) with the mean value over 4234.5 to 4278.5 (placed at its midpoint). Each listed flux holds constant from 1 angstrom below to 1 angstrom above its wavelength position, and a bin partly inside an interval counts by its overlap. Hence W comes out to 0.19 mag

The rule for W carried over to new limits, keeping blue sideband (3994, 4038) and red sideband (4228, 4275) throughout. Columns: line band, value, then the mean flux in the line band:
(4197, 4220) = 0.09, 13.5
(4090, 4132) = -0.20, 17.7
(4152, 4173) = 0.07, 13.8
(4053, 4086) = -0.04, 15.2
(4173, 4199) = -0.01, 14.9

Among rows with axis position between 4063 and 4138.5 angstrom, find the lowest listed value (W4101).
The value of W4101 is 14.01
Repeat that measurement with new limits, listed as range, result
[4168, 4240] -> 12.38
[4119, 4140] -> 13.05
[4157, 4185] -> 12.82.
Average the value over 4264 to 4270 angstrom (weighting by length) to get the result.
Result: 14.4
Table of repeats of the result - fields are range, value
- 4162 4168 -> 13.2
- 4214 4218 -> 13.3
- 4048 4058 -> 14.5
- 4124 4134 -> 15.8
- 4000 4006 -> 14.6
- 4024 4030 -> 14.9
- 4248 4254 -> 14.9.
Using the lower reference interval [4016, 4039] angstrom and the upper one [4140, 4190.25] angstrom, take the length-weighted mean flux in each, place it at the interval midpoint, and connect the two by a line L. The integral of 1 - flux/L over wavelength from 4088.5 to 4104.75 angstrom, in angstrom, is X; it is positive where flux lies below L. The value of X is -4.89 angstrom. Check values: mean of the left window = 14.7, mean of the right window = 14.4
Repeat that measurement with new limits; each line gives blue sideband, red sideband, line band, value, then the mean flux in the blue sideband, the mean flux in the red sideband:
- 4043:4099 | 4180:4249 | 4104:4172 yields -0.1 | 15.7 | 14.4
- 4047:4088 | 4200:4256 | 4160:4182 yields 0.3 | 15.1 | 14.4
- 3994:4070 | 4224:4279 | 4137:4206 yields 2.6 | 14.5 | 14.8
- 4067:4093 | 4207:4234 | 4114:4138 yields -0.9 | 16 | 14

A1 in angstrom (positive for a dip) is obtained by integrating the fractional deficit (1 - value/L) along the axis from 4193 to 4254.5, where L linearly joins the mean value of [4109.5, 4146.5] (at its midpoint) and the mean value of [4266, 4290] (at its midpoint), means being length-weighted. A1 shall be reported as 2.78 angstrom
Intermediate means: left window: 15.5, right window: 14.6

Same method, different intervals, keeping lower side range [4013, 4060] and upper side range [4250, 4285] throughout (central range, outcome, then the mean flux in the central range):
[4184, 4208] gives 0.90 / 14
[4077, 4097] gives -3.37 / 17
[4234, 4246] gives -0.64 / 15.3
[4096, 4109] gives -4.42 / 19.5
